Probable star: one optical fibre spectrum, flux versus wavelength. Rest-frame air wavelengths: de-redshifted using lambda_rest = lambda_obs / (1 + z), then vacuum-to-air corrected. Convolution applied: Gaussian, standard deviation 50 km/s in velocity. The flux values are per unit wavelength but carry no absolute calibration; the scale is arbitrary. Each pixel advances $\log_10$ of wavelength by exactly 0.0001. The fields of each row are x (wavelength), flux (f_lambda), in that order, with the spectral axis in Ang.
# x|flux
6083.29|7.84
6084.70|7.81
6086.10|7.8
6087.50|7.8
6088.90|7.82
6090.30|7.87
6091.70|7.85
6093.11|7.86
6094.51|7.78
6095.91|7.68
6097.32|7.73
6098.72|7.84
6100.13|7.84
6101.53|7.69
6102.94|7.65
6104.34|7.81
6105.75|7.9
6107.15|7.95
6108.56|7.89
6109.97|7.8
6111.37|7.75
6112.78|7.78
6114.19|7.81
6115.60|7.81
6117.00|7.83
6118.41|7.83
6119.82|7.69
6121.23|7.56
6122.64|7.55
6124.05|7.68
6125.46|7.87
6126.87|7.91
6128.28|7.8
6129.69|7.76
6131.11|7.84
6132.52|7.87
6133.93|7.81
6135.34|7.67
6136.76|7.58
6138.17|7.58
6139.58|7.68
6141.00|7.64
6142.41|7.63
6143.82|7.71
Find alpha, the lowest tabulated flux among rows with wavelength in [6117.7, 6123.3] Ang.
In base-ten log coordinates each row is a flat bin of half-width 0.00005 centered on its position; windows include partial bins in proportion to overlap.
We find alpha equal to 7.55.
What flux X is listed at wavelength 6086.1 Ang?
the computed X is 7.8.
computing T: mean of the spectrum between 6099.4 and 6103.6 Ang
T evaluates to 7.72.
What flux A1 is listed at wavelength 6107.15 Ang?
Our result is 7.95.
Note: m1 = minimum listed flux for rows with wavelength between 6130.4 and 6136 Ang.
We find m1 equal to 7.67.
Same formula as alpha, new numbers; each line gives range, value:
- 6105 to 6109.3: 7.89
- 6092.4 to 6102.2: 7.68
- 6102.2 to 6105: 7.65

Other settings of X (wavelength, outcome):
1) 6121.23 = 7.56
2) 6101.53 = 7.69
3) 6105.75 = 7.9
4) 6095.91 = 7.68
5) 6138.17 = 7.58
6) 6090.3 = 7.87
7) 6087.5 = 7.8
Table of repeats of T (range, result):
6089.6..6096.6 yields 7.81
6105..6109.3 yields 7.9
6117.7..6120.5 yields 7.75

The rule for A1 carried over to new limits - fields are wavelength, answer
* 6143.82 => 7.71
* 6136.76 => 7.58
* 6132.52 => 7.87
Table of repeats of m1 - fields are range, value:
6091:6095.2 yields 7.78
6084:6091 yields 7.8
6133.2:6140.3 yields 7.58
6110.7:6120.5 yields 7.69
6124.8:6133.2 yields 7.76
